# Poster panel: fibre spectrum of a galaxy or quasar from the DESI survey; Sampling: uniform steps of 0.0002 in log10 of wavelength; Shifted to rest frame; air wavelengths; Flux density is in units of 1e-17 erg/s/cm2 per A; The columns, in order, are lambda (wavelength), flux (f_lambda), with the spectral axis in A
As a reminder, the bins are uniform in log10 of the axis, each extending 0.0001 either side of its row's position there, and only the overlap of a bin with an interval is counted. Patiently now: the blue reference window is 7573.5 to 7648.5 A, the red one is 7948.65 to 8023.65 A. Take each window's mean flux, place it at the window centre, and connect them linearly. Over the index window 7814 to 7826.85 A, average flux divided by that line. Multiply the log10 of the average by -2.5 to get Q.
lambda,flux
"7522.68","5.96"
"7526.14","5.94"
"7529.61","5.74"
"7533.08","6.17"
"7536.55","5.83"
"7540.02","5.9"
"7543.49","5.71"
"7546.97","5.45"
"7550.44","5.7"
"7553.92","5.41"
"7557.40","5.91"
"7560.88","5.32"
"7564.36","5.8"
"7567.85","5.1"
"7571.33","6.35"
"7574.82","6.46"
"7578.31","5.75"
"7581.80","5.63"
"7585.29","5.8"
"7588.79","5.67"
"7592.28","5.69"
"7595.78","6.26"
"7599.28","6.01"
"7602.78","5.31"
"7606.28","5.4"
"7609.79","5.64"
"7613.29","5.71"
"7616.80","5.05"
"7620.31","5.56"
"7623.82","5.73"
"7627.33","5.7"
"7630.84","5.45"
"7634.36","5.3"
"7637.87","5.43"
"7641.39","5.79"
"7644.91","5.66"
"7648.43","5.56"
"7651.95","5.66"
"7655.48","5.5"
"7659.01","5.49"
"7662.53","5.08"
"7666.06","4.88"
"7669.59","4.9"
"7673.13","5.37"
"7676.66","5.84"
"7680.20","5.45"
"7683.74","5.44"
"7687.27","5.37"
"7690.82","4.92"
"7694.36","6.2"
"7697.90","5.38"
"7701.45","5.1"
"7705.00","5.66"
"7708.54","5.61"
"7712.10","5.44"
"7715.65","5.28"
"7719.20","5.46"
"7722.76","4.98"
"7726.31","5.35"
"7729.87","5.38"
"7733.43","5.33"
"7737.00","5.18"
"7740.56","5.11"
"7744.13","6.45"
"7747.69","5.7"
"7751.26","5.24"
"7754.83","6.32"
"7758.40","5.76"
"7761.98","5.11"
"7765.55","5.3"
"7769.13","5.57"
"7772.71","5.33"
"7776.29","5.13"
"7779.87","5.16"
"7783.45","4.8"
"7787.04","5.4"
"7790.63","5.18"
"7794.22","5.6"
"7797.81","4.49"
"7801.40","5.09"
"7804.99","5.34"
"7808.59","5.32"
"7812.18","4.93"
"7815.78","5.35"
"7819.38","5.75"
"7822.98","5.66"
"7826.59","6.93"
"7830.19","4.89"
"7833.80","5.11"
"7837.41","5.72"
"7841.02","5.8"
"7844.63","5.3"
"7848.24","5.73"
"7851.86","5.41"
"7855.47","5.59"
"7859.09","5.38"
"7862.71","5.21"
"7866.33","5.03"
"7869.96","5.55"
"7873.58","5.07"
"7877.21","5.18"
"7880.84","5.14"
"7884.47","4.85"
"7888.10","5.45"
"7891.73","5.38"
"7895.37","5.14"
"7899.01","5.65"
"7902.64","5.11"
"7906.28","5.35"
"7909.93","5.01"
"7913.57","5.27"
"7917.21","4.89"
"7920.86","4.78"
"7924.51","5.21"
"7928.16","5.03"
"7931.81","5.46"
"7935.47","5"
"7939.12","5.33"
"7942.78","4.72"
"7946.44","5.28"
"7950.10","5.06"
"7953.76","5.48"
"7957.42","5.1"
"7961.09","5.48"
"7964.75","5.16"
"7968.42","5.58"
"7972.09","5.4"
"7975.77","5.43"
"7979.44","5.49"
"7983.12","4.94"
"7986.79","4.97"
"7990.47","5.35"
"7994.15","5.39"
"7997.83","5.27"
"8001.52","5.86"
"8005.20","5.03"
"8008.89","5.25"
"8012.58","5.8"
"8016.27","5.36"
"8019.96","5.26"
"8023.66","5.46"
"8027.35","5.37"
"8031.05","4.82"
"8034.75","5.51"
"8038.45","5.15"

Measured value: -0.06 mag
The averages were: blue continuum 5.66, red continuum 5.34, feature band 5.8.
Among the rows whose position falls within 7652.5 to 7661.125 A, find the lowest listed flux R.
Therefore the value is 5.49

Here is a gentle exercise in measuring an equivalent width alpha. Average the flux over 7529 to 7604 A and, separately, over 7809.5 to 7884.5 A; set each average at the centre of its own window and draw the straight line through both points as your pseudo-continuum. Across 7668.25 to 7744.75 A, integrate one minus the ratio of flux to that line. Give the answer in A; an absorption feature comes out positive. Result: 2.6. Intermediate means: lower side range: 5.78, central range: 5.4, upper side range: 5.42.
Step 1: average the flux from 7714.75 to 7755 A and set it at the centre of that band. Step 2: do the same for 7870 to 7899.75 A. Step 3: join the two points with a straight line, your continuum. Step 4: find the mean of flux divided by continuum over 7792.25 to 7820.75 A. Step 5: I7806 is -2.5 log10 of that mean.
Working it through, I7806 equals 0.03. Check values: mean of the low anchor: 5.45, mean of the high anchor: 5.24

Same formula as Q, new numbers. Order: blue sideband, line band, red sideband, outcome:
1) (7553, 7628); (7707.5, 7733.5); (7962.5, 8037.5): 0.05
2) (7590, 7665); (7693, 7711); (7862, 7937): -0.02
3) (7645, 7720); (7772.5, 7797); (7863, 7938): 0.02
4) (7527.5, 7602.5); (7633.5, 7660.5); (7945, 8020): 0.03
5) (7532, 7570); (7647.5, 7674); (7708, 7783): 0.05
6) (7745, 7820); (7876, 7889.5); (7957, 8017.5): 0.04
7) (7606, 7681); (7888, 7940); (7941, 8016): 0.03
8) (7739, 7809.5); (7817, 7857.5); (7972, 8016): -0.05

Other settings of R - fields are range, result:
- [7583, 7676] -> 4.88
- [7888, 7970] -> 4.72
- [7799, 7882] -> 4.89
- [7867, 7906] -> 4.85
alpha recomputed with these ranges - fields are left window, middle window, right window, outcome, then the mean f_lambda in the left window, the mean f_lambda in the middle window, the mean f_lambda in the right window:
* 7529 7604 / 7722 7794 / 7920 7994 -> 1.4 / 5.78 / 5.4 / 5.22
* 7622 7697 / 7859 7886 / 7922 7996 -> 0.7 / 5.46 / 5.17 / 5.24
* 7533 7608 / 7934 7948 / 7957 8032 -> 0.8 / 5.75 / 5.08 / 5.33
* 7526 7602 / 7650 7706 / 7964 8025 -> 2.8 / 5.79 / 5.39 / 5.35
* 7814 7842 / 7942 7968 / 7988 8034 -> 1.0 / 5.65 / 5.22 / 5.35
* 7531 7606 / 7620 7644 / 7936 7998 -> 0.5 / 5.77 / 5.57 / 5.26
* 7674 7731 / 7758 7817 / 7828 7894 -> 1.8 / 5.43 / 5.21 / 5.33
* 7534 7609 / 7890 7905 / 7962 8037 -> 0.3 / 5.74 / 5.32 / 5.34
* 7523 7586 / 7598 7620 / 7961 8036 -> 0.8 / 5.78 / 5.51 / 5.34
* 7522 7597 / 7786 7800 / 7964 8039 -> 1.0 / 5.79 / 5.15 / 5.33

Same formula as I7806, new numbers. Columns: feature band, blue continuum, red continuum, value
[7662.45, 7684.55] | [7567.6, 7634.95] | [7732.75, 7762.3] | 0.073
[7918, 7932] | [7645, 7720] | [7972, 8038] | 0.059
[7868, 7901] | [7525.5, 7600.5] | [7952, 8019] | 0.039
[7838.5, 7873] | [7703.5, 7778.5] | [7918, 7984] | -0.022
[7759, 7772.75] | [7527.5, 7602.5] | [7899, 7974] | 0.021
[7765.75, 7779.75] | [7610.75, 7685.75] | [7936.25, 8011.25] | 0.015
